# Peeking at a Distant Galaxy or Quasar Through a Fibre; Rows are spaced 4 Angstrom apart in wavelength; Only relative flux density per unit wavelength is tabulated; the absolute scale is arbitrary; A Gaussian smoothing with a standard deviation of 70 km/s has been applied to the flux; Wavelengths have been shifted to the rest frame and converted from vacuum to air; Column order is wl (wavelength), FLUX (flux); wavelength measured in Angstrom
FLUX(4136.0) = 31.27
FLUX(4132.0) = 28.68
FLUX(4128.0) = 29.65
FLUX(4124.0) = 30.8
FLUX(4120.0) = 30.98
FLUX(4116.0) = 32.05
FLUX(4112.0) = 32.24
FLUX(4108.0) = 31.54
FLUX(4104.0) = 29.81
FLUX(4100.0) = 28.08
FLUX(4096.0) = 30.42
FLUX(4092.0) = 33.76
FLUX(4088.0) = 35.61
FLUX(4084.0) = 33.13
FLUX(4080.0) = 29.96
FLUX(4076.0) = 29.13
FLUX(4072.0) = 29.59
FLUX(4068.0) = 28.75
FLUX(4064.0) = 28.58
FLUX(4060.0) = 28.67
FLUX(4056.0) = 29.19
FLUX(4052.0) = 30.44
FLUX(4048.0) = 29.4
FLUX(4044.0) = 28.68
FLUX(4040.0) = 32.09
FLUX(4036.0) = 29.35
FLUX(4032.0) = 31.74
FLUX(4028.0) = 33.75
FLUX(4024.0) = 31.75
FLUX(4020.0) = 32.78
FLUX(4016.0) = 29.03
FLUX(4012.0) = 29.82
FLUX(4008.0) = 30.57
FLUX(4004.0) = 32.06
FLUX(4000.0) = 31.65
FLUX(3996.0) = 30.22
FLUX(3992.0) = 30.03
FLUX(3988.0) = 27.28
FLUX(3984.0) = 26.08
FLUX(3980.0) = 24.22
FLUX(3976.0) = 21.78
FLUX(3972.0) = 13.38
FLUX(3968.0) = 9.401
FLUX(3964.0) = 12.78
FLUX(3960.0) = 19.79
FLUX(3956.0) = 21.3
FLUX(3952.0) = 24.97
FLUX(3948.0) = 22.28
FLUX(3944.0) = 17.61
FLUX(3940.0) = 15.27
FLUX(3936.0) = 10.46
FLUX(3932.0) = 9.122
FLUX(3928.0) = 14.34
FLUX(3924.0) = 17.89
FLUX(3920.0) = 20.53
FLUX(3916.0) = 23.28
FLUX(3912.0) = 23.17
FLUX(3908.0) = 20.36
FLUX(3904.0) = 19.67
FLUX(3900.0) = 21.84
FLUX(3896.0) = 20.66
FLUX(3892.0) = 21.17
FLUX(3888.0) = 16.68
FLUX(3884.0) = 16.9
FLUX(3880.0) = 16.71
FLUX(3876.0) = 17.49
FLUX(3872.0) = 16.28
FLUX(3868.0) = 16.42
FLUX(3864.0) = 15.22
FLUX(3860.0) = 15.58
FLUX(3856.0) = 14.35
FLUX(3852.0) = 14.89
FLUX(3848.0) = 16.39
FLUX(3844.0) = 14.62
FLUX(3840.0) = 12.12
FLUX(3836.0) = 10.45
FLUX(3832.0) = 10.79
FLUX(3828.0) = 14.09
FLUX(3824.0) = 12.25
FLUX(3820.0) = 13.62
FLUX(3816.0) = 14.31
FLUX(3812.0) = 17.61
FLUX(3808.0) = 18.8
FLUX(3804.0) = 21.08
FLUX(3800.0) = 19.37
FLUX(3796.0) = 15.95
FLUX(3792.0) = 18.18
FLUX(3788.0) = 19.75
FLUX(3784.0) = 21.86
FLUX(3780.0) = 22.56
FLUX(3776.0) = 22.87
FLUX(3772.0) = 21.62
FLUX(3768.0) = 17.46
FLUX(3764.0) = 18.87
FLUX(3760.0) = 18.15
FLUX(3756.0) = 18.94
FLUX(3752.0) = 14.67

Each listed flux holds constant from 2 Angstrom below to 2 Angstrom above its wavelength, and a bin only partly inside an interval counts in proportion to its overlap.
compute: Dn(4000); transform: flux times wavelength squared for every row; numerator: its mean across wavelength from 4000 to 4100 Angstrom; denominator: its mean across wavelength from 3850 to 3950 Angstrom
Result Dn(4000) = 1.9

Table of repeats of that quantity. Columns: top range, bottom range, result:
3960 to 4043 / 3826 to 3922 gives 1.68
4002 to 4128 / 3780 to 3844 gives 2.17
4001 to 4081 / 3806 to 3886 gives 2.24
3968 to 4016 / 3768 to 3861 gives 1.74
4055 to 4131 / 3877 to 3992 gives 1.74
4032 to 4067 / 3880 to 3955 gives 1.70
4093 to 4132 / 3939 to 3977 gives 1.85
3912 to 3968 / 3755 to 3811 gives 0.97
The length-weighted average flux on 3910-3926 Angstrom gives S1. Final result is 21.2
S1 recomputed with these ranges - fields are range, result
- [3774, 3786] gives 22.4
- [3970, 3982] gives 19.8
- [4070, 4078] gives 29.4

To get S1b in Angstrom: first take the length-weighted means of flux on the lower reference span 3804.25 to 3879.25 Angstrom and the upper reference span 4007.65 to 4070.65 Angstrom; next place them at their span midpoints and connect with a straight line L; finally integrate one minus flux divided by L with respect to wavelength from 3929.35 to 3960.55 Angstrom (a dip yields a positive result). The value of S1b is 7.7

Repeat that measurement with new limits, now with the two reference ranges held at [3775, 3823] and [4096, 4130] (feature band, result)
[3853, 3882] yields 7.2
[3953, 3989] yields 8.2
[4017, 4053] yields -4.5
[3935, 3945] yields 4.0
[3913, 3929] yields 2.5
